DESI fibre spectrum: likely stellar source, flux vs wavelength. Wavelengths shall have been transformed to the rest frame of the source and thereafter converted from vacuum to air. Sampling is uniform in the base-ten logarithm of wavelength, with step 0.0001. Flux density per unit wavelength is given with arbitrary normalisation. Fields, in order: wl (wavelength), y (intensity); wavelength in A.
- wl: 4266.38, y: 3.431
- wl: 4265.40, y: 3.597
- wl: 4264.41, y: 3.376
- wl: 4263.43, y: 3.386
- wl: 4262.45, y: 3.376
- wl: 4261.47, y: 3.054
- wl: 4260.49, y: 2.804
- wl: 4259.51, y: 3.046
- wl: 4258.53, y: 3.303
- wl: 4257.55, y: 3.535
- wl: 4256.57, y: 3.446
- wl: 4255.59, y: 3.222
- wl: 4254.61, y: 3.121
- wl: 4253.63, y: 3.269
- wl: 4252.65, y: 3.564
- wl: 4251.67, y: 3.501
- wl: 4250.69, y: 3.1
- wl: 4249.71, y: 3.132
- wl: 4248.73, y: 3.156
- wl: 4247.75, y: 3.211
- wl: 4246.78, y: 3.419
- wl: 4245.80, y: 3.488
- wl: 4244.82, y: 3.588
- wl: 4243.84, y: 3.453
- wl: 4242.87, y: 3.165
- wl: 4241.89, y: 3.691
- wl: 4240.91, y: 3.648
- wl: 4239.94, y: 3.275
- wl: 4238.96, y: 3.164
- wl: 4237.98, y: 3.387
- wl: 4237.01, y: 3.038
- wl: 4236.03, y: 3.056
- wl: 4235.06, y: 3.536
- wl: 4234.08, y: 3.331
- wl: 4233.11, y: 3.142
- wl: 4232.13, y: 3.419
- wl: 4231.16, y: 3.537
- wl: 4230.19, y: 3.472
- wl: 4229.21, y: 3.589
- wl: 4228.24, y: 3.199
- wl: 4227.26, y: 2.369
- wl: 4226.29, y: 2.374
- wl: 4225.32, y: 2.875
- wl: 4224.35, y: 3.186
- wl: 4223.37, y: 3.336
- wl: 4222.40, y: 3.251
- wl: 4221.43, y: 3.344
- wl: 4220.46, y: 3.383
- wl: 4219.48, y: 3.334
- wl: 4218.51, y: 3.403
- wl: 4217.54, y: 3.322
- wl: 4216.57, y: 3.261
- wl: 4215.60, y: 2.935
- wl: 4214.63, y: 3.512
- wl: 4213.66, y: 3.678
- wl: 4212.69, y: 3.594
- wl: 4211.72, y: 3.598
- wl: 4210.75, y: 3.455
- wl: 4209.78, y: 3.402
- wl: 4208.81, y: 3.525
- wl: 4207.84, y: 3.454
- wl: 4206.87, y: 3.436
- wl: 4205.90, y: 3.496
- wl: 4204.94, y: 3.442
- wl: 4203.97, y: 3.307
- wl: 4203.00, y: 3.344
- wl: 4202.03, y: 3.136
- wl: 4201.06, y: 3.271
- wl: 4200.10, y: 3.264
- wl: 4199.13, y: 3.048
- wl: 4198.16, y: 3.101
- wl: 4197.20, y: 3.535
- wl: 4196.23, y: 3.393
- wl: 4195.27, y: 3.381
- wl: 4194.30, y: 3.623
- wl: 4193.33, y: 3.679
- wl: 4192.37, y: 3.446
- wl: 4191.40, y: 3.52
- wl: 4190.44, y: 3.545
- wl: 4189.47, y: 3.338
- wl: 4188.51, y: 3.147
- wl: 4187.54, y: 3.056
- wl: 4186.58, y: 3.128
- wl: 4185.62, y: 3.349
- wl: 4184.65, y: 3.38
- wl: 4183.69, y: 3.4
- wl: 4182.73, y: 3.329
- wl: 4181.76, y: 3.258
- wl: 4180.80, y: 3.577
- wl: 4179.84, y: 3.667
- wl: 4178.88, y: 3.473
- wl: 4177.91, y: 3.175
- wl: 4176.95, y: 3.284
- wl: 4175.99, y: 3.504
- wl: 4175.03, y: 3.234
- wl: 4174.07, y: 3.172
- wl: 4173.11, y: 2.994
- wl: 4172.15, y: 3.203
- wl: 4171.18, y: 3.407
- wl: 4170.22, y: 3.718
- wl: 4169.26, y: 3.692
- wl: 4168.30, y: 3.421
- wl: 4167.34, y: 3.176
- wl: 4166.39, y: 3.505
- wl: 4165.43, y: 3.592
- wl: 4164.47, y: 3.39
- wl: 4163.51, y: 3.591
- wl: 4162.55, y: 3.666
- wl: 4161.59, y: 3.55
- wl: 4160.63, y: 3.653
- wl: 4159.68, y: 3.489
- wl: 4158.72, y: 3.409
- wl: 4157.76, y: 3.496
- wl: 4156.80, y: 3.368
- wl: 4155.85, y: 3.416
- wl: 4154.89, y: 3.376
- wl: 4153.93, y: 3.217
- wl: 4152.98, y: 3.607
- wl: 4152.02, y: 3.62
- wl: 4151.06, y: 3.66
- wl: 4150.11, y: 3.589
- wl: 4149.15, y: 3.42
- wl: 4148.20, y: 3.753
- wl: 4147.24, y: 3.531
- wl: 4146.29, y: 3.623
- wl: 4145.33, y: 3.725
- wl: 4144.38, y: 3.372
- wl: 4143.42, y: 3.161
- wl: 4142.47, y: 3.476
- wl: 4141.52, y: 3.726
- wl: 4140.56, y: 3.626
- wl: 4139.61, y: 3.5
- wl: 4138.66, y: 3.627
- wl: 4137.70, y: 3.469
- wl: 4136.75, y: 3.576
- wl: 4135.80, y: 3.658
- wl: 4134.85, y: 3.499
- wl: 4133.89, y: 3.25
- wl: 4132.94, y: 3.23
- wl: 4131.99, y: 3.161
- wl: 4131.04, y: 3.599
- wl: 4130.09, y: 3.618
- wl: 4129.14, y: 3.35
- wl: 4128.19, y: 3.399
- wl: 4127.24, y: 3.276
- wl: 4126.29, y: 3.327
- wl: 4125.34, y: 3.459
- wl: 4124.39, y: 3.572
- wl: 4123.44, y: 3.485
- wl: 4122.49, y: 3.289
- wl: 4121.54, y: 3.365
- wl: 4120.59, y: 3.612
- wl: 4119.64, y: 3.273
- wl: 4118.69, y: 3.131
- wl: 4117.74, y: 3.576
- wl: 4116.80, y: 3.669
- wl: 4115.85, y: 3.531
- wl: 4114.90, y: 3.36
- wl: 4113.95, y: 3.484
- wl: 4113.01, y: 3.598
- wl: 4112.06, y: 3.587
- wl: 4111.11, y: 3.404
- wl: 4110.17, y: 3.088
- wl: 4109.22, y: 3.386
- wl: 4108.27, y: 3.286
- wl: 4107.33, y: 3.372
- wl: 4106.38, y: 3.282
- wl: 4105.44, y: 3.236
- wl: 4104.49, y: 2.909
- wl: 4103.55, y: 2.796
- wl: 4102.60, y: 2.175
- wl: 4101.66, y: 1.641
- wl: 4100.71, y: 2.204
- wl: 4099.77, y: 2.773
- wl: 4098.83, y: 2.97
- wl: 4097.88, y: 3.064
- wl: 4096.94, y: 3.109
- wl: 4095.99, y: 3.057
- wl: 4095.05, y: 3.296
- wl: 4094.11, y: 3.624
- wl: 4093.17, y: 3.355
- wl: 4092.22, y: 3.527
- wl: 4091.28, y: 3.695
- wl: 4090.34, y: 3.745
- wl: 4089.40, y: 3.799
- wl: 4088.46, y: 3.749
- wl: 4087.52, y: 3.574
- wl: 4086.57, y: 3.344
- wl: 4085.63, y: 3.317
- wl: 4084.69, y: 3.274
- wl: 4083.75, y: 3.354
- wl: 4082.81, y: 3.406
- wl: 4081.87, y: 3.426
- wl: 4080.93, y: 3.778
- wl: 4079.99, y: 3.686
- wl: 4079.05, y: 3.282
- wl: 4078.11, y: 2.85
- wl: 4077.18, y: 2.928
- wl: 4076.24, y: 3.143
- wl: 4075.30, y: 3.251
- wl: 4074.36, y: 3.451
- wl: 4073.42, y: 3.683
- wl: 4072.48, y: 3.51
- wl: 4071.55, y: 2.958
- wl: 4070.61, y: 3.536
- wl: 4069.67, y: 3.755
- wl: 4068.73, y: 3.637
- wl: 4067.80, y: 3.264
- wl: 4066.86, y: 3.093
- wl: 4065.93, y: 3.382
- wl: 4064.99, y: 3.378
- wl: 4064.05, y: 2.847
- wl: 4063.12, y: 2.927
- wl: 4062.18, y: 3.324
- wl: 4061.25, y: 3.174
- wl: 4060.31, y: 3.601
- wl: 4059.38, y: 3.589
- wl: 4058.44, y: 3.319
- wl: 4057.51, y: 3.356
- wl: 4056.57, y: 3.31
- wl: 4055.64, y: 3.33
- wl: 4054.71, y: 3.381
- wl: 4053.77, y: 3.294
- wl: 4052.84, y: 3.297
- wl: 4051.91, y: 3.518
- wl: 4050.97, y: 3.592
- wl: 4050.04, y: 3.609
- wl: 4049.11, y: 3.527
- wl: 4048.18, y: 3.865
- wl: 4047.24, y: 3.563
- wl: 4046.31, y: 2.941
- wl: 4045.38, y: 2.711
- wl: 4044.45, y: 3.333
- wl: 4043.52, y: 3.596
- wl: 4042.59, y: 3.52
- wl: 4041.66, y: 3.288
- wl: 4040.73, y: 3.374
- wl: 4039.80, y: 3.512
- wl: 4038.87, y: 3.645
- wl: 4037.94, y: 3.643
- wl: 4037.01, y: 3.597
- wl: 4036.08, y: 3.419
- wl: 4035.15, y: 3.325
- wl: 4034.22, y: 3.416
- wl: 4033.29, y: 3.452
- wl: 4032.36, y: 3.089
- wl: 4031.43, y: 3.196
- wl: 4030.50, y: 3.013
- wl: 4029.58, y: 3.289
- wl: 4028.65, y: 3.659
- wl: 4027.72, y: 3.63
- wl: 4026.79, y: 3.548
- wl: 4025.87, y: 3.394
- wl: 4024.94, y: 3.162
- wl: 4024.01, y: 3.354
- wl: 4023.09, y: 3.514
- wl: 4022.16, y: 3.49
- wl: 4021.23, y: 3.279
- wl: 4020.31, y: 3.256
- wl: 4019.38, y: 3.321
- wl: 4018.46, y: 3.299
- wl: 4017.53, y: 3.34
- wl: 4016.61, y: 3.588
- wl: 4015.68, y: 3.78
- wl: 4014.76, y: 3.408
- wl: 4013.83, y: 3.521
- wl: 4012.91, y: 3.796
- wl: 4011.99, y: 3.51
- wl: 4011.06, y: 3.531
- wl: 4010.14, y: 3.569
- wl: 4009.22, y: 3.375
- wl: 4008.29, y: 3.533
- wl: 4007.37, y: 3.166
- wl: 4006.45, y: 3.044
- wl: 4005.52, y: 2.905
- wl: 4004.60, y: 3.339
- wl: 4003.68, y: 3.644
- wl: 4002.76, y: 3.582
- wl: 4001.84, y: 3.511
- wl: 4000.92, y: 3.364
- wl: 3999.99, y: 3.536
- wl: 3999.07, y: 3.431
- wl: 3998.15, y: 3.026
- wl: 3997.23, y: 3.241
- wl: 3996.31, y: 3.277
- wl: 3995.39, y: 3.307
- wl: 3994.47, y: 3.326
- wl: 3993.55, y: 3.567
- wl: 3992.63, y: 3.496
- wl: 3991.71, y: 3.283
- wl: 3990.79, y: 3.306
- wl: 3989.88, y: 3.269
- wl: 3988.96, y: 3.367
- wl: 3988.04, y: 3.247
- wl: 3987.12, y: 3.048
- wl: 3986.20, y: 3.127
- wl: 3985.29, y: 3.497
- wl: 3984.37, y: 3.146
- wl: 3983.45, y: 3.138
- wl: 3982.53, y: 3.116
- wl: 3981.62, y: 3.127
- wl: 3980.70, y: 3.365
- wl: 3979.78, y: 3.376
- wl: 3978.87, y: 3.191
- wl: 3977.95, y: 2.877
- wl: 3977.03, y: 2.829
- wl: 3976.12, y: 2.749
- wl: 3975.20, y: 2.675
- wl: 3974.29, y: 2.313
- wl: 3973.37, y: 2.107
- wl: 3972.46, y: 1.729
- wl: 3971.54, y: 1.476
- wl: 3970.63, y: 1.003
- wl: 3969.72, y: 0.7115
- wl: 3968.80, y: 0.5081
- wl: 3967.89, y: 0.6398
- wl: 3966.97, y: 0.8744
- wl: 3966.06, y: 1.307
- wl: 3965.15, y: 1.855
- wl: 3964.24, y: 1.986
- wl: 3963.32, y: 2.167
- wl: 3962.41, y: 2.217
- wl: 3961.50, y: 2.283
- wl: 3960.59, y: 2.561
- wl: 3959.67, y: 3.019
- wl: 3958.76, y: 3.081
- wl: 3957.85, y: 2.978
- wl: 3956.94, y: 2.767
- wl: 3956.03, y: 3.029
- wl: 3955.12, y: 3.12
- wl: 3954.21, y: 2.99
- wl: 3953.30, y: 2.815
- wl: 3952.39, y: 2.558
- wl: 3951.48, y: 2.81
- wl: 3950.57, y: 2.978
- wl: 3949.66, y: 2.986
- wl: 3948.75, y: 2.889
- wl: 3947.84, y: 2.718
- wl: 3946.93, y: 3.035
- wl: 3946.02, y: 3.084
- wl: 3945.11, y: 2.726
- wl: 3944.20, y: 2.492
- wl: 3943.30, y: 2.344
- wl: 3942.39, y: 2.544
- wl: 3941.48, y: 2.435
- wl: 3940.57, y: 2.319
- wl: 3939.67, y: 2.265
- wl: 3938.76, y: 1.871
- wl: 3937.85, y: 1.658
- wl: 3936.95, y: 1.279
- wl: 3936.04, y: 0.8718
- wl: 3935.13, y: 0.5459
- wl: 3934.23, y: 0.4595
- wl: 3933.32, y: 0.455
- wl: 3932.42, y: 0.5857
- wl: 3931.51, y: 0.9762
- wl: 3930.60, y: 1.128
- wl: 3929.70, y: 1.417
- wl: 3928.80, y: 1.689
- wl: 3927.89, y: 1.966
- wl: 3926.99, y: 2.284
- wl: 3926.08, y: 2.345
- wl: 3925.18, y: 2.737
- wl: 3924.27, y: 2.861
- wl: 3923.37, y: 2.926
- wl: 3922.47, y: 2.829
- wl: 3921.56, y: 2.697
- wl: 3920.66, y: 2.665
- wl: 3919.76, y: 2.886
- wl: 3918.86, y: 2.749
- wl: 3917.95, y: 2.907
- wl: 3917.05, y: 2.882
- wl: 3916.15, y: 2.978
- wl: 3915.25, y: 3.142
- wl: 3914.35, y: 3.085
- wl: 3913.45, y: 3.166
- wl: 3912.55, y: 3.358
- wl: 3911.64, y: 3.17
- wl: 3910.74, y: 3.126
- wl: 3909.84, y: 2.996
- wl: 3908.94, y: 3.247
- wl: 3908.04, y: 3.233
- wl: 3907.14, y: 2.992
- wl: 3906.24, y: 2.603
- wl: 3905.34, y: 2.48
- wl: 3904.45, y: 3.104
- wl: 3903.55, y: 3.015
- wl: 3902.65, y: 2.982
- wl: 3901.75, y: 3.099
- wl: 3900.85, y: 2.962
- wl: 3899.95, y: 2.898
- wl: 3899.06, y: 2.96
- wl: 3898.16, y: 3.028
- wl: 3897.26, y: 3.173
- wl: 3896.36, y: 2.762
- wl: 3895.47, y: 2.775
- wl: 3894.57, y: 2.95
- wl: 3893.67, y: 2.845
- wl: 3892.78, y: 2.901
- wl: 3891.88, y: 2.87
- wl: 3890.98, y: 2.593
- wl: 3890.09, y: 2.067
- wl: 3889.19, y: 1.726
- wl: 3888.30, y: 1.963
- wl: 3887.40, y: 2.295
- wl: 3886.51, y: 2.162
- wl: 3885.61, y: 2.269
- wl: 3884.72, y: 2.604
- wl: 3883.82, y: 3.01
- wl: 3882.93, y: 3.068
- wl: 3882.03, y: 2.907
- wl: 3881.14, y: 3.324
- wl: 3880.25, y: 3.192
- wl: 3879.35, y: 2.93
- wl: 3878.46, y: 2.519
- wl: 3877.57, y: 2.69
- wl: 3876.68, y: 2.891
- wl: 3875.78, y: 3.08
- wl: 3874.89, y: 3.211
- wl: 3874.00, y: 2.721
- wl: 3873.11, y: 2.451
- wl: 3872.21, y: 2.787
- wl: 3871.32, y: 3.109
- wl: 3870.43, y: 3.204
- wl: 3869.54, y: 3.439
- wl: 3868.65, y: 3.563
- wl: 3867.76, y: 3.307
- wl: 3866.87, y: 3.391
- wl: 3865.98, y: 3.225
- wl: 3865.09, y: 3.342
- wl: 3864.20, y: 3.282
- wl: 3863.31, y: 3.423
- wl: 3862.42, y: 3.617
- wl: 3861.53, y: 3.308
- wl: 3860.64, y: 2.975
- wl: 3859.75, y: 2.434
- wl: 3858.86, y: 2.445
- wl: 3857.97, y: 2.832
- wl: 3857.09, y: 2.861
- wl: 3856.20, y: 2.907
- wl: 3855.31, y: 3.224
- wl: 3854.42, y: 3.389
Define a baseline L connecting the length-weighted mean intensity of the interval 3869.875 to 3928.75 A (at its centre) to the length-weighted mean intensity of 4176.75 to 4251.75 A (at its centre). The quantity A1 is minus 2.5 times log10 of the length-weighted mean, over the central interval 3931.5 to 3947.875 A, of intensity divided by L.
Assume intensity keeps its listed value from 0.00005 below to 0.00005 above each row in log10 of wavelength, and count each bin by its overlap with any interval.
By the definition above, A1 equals 0.50 mag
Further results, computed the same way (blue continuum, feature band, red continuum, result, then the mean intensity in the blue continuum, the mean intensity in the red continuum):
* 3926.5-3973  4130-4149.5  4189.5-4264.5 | -0.20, 2.01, 3.32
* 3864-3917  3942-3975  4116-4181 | 0.31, 2.92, 3.46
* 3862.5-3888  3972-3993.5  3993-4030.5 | 0.10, 2.98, 3.41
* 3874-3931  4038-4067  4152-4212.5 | -0.09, 2.75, 3.4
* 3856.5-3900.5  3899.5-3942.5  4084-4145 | 0.23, 2.89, 3.33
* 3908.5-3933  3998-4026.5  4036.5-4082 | -0.11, 2.54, 3.38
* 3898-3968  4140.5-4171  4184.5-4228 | -0.12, 2.46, 3.31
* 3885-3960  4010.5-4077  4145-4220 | -0.15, 2.54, 3.42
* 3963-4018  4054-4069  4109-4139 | -0.04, 2.91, 3.43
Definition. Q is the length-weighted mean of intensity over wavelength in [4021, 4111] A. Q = 3.31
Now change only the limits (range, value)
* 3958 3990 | 2.43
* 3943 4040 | 2.99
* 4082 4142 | 3.33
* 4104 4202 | 3.42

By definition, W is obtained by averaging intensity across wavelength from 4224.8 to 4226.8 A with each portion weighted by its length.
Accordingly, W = 2.64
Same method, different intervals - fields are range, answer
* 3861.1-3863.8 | 3.45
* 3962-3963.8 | 2.18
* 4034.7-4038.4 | 3.49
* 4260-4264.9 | 3.2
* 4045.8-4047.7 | 3.24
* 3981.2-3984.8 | 3.13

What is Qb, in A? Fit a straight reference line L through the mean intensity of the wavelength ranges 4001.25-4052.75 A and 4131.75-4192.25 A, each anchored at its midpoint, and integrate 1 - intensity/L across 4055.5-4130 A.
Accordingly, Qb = 2.7 A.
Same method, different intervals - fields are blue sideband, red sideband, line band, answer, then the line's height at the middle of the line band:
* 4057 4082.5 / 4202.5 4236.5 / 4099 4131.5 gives 0.9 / 3.33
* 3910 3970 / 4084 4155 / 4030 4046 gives -2.7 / 2.88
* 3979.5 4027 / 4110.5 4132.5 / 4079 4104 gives 1.4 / 3.42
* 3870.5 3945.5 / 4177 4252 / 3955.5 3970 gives 3.5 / 2.68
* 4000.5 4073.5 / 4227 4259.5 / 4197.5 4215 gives -0.3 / 3.33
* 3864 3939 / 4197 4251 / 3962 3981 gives 5.4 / 2.77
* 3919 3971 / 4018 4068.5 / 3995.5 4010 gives -2.4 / 2.86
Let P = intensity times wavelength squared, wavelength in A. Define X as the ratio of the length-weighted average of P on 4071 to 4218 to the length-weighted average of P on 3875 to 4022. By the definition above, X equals 1.4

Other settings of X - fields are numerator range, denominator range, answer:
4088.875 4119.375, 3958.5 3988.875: 1.44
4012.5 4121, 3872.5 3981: 1.45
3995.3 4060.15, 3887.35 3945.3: 1.47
